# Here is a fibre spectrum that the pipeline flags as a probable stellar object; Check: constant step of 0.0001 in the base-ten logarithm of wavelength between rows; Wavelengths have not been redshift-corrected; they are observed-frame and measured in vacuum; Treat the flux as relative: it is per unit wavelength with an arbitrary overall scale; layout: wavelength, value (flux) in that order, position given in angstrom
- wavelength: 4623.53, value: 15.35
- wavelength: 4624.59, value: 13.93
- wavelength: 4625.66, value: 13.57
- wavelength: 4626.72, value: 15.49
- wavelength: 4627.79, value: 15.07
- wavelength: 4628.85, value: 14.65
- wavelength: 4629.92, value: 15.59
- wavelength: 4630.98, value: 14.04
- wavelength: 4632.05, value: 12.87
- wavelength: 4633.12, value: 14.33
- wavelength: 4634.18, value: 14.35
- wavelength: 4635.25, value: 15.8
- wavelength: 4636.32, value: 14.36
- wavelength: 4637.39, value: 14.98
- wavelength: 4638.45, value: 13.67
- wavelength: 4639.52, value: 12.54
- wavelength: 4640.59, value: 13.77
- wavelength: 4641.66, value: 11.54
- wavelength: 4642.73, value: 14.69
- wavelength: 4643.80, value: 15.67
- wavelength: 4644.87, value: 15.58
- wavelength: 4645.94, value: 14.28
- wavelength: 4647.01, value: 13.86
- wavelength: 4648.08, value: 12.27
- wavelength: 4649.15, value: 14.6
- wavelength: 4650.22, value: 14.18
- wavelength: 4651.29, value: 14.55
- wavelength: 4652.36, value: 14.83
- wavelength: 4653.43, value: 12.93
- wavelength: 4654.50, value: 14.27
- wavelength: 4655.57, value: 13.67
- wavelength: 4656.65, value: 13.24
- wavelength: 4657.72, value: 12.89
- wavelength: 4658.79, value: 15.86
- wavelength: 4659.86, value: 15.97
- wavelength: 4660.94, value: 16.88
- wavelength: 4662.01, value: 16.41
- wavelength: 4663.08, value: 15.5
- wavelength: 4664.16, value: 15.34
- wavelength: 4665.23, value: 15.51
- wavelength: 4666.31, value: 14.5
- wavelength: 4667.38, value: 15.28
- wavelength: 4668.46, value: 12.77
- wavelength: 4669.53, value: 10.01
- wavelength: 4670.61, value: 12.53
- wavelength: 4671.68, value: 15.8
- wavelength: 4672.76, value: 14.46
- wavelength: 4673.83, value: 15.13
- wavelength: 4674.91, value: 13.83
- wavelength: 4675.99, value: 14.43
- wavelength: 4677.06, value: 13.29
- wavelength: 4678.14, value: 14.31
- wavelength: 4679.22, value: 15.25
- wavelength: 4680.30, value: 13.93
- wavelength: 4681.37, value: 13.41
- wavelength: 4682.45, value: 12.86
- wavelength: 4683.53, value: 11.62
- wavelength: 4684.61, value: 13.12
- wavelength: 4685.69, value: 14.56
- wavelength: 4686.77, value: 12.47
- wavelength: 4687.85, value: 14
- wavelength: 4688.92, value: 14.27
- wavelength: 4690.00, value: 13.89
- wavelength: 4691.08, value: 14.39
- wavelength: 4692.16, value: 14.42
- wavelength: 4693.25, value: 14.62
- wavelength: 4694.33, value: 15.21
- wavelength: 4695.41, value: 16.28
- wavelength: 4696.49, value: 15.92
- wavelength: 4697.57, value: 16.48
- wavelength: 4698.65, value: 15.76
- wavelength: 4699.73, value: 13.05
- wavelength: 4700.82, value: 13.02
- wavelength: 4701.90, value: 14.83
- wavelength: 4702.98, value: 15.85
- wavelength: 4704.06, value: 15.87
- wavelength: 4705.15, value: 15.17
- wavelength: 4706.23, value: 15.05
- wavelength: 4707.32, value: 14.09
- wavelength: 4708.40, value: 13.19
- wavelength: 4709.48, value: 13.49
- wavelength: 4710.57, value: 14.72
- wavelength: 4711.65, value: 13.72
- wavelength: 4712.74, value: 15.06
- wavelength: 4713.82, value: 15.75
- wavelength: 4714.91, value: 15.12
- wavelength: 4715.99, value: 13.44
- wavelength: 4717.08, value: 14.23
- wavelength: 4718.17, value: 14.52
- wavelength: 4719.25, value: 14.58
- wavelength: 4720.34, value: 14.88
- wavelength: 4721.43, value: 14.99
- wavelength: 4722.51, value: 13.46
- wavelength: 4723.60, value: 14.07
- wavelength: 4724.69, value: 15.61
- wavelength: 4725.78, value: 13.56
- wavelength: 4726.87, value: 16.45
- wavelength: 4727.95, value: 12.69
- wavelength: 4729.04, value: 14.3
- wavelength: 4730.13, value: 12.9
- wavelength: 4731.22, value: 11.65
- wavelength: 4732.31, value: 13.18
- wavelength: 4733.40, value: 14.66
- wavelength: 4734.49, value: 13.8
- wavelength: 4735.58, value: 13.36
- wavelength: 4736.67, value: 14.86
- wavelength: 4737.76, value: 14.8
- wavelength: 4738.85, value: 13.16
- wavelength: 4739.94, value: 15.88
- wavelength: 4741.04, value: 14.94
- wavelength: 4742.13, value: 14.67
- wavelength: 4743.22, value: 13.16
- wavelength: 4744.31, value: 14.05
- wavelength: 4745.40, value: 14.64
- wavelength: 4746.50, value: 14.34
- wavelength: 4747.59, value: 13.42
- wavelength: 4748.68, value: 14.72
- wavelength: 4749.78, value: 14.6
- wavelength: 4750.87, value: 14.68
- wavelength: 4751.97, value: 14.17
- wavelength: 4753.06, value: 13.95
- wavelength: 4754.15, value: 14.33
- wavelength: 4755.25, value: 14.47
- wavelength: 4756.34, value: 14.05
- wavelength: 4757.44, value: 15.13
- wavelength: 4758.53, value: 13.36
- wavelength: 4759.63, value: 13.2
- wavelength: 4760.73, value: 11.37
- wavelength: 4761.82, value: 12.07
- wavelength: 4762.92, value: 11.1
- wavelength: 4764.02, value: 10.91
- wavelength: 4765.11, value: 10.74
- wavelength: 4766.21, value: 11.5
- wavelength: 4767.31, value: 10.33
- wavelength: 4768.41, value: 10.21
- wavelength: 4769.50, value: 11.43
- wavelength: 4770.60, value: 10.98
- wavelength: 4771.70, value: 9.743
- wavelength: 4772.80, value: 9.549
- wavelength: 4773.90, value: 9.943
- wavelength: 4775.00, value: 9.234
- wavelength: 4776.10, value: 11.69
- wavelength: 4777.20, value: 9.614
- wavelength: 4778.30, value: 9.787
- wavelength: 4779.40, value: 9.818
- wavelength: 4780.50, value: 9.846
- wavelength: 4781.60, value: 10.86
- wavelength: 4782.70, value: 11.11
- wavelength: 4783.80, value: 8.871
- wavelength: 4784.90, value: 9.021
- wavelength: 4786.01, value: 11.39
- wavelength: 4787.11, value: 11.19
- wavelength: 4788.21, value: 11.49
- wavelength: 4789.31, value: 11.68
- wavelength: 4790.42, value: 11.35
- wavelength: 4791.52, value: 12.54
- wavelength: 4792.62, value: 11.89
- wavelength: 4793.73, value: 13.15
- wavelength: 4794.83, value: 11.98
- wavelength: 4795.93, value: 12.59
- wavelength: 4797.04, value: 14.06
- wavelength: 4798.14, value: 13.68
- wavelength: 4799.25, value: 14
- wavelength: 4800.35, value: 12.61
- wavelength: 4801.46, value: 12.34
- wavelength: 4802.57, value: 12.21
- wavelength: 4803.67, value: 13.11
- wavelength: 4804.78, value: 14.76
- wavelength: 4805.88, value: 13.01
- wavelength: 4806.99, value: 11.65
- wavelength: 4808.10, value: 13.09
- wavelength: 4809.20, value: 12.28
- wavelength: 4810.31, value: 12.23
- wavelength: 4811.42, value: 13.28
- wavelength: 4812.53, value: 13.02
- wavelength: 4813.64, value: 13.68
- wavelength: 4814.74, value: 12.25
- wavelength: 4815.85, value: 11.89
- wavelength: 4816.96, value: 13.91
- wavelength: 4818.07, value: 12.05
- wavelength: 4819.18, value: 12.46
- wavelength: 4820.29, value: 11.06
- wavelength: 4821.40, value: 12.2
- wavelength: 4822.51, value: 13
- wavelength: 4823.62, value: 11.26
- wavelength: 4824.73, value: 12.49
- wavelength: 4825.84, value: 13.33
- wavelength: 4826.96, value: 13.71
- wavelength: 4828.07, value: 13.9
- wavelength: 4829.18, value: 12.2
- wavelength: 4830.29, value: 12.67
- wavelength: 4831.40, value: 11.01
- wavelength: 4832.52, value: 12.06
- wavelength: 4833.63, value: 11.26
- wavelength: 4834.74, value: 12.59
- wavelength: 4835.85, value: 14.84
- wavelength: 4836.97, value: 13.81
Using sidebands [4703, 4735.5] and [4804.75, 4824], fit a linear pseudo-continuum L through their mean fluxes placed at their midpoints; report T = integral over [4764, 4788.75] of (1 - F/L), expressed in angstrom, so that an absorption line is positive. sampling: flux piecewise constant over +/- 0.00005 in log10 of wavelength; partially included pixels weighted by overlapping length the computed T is 5.4 angstrom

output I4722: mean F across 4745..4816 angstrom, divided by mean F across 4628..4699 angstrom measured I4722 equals 0.85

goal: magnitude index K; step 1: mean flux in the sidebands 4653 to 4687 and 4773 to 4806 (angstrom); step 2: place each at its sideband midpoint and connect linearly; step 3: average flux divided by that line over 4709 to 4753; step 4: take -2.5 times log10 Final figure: -0.11 mag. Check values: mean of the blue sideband 14.1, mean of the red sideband 11.6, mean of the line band 14.3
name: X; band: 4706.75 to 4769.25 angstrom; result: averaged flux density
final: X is 13.7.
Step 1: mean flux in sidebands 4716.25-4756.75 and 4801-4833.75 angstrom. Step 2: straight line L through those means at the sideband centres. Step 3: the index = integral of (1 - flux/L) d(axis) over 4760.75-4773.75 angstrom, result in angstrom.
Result 2.70 angstrom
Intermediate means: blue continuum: 14.2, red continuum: 12.6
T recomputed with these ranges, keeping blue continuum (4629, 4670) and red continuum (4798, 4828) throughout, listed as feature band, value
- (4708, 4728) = -1.2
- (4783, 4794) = 1.5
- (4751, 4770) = 1.0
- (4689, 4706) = -1.4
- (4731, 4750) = -1.0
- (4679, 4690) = 0.4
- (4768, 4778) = 2.2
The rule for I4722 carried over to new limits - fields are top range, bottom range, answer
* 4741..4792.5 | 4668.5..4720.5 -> 0.84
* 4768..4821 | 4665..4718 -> 0.82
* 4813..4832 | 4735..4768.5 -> 0.93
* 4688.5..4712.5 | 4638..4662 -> 1.03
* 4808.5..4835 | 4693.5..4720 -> 0.85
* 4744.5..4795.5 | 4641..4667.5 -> 0.82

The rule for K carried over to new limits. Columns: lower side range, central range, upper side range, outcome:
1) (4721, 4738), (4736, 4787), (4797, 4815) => 0.11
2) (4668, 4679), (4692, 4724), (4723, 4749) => -0.06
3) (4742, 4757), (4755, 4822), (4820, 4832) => 0.12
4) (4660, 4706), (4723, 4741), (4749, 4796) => -0.09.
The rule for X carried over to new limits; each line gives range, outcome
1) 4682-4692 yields 13.5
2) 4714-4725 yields 14.5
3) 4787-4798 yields 12.3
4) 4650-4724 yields 14.4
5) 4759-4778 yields 10.8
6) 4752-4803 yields 11.7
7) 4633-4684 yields 14.2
